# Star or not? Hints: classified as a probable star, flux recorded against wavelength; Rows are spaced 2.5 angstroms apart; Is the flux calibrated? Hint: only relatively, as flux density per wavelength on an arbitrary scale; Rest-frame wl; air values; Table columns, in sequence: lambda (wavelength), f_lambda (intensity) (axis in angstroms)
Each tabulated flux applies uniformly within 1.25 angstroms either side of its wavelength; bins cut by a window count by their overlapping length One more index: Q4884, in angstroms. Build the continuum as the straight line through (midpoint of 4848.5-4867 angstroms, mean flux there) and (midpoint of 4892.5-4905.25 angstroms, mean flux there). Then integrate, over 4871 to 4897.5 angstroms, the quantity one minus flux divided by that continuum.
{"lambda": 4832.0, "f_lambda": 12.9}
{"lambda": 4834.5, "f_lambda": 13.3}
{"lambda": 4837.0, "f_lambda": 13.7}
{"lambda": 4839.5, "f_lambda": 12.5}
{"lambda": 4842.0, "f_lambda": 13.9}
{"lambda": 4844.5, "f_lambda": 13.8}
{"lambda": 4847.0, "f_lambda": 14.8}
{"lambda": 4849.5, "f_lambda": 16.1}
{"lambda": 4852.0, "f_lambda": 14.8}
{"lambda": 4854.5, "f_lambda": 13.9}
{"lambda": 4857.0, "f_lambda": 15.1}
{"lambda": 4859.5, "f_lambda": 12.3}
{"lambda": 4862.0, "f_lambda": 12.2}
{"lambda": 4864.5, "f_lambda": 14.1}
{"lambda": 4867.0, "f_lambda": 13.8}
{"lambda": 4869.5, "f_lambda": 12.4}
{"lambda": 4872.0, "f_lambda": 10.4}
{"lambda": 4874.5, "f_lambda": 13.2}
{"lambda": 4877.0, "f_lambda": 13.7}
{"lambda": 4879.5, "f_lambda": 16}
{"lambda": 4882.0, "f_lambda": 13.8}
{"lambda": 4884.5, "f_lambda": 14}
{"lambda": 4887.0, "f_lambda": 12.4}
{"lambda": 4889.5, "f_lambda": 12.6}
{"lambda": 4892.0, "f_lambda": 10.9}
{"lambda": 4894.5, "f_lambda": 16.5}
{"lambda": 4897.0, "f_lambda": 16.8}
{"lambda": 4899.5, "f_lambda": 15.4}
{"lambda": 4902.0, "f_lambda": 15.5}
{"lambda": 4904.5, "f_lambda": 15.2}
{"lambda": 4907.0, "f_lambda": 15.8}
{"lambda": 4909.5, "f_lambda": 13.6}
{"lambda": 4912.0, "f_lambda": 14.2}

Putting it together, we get 2.6 angstroms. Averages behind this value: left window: 14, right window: 15.6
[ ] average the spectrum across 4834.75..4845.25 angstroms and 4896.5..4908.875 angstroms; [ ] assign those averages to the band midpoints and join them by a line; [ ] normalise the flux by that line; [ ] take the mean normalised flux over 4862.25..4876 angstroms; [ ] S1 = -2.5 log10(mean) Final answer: 0.133 mag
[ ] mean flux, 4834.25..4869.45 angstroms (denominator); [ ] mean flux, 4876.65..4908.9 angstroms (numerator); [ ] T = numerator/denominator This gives 1.0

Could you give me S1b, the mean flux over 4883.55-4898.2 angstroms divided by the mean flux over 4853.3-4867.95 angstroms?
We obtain 1.0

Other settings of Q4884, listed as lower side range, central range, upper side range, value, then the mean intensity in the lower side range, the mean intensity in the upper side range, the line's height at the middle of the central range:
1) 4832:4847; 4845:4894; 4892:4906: 3.0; 13.5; 15.4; 14.5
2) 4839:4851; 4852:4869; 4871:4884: 0.4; 14.3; 13.5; 13.9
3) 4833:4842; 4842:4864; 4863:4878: -1.7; 13.3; 12.9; 13.1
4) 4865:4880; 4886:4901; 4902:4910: 0.2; 13.2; 15.1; 14.4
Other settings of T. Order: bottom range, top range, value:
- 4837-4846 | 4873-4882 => 1.05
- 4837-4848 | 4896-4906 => 1.14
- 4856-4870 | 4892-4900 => 1.16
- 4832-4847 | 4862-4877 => 0.95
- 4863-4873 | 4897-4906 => 1.22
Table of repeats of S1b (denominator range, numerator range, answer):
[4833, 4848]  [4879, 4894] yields 0.98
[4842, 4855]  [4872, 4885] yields 0.94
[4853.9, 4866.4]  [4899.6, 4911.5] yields 1.11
